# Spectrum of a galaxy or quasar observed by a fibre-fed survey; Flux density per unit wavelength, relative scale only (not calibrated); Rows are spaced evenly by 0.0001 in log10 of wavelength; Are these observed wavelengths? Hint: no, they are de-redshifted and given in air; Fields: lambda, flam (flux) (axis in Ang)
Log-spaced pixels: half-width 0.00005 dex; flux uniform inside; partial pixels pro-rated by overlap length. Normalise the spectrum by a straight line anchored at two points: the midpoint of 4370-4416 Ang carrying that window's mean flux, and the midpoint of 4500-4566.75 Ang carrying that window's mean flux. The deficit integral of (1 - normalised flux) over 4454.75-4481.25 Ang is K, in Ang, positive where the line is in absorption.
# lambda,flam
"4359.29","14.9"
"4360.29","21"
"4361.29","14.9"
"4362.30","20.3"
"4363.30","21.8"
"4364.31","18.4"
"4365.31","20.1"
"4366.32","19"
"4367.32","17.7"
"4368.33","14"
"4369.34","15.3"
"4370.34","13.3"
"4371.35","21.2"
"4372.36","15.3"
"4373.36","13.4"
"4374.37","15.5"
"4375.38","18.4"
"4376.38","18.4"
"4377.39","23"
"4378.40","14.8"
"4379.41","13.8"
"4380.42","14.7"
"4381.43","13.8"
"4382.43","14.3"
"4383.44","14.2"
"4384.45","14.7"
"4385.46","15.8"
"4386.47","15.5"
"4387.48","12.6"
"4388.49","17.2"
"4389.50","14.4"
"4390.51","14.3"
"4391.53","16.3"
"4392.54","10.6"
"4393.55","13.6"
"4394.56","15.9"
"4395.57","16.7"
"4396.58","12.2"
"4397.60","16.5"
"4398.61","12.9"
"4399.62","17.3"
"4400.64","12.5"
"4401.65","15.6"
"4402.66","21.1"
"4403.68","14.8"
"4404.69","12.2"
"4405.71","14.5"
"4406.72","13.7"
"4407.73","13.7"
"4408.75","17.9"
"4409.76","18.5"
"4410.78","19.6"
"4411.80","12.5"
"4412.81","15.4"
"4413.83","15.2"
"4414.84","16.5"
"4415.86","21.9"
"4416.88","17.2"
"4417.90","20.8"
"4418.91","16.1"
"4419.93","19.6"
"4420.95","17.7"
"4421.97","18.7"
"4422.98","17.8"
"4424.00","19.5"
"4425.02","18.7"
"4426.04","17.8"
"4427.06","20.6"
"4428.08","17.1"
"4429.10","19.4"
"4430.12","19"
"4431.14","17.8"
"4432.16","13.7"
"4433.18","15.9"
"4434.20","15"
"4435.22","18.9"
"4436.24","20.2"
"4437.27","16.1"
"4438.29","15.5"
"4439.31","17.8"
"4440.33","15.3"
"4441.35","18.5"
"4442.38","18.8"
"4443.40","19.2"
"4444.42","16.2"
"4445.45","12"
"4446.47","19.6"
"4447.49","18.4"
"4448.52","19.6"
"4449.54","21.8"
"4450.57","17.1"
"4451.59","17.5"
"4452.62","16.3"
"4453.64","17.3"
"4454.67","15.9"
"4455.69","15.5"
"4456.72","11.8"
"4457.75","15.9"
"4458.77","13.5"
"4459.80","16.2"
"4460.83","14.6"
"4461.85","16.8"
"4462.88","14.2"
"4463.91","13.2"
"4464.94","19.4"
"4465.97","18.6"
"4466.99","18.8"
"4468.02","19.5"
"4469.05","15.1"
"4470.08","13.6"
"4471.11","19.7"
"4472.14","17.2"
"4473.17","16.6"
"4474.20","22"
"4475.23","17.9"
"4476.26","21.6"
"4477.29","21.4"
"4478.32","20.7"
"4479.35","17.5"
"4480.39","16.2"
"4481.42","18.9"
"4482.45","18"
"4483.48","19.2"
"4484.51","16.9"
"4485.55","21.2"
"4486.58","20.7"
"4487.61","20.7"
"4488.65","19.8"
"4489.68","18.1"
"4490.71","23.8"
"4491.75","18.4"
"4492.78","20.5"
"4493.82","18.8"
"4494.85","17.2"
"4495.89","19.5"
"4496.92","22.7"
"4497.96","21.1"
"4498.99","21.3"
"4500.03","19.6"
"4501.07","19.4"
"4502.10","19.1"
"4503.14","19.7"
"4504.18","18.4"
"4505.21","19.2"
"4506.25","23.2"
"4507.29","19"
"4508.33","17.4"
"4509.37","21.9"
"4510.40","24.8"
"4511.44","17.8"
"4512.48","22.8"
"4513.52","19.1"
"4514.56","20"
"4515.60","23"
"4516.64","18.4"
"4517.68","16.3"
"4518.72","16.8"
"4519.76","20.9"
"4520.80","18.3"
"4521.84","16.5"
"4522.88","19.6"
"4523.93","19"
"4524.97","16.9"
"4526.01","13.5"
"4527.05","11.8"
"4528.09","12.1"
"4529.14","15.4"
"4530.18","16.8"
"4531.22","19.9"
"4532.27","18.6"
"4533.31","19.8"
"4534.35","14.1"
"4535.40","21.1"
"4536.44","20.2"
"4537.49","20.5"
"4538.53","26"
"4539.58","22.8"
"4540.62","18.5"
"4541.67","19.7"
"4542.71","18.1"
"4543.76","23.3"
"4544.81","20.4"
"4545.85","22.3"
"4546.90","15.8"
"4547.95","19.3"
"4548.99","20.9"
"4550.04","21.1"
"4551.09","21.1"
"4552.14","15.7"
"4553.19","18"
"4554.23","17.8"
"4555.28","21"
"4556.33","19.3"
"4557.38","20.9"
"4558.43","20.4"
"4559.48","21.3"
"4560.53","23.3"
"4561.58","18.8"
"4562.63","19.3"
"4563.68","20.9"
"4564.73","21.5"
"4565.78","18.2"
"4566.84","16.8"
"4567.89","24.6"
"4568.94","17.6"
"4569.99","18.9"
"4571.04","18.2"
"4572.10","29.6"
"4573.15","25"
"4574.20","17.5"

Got 0.69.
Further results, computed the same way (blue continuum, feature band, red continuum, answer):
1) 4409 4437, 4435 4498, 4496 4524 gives 2.9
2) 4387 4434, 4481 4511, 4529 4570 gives -2.4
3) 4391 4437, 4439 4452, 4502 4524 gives -0.2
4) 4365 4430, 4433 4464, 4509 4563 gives 1.3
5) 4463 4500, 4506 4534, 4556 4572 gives 1.6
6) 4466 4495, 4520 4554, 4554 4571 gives 1.8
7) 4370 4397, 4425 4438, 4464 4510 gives -0.4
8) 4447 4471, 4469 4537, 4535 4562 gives -2.0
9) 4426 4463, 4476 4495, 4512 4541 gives -1.9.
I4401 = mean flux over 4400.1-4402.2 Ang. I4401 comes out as 14.2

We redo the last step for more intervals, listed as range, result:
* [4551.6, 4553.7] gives 16.8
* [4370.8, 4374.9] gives 16.3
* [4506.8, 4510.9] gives 20.8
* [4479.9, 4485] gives 17.9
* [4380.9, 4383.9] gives 14.1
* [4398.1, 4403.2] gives 15.9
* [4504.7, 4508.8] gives 19.7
